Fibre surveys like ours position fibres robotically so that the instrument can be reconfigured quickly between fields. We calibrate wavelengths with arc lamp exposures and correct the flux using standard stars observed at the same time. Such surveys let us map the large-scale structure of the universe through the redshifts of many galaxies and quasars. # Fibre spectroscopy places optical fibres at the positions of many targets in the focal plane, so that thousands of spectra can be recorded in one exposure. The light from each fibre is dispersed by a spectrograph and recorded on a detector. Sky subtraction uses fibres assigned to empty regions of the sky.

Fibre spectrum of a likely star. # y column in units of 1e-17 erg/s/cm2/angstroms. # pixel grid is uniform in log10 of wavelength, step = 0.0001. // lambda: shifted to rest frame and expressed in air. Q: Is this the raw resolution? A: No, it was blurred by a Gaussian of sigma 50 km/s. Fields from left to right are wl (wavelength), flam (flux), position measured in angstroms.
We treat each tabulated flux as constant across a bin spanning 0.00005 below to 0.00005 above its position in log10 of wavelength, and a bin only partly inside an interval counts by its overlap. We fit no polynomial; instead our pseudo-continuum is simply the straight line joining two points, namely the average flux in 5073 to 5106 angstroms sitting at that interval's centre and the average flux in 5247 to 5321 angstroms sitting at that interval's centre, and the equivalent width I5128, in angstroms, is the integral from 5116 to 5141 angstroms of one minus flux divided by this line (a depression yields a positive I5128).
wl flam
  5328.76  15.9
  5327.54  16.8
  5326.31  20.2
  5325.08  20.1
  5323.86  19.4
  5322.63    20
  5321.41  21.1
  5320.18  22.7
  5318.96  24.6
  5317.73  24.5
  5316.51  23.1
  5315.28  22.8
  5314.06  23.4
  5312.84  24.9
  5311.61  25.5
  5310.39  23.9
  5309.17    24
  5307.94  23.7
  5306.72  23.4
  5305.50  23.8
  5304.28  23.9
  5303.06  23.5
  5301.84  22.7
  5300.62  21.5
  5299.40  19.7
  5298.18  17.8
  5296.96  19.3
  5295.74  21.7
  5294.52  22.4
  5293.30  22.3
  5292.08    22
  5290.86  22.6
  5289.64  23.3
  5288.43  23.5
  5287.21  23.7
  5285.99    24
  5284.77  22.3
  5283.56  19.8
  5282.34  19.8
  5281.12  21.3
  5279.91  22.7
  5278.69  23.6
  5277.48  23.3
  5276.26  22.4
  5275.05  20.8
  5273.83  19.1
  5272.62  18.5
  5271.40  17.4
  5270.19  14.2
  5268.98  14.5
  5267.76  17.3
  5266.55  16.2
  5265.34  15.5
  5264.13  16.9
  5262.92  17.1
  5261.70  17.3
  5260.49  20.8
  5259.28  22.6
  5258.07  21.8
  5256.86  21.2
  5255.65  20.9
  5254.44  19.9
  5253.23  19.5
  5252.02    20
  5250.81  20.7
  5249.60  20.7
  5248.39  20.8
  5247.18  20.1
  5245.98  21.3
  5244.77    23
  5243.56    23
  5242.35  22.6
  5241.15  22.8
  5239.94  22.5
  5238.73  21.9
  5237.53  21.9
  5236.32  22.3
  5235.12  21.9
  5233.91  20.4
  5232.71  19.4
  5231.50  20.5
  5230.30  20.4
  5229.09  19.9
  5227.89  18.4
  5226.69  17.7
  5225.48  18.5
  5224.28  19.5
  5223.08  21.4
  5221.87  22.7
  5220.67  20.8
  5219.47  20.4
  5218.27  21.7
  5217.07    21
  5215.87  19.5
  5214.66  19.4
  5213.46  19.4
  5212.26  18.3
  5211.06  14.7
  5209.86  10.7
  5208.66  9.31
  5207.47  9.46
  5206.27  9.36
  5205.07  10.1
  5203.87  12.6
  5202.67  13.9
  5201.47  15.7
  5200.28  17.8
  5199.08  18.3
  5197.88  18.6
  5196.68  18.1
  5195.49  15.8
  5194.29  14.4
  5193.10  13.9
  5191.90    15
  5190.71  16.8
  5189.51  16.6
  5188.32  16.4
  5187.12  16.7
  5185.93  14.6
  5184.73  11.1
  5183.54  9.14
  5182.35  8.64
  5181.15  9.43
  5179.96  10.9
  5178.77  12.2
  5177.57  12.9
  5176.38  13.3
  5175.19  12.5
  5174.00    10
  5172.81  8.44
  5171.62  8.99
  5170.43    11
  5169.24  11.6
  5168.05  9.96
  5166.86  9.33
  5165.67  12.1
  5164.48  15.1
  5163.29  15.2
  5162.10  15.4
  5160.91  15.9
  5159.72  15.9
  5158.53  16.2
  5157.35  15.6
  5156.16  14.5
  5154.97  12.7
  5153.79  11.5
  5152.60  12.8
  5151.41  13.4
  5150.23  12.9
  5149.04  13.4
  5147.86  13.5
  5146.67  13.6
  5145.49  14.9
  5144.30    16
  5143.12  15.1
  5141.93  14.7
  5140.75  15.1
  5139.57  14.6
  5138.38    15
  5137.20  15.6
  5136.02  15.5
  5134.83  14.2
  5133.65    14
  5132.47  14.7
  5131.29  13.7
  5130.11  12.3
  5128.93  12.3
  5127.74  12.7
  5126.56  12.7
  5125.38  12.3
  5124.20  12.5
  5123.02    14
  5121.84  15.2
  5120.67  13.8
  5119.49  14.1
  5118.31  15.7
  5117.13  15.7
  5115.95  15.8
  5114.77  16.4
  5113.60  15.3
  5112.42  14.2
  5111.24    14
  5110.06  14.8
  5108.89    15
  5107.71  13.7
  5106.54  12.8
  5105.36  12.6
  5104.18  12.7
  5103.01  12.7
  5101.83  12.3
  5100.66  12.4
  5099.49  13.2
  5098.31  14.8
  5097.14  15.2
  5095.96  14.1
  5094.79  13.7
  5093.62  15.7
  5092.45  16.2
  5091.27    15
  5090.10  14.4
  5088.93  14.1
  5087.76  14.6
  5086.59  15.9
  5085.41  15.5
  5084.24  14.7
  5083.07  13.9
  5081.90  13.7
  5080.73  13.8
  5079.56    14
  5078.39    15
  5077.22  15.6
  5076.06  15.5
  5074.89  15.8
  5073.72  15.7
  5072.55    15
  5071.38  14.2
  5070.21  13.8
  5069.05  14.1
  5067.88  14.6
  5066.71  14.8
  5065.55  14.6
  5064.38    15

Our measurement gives 2.61 angstroms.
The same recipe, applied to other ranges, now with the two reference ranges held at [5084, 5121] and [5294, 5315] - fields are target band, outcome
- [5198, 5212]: 4.0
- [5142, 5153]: 1.5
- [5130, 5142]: 0.9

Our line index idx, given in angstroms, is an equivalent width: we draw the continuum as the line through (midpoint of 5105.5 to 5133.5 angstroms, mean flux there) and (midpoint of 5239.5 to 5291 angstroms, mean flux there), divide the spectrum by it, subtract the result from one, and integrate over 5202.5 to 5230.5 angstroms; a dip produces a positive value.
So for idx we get 2.0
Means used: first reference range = 14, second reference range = 20.5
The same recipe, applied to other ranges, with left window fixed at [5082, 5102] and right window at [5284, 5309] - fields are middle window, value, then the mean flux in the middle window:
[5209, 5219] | 0.68 angstroms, 17.9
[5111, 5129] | 1.53 angstroms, 14.2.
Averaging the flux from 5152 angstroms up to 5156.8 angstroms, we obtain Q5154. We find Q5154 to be 12.9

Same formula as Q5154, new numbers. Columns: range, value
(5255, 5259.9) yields 21.6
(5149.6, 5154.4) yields 12.7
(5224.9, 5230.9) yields 19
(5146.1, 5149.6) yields 13.5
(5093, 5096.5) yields 14.6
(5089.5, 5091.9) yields 14.7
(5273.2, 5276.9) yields 20.8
